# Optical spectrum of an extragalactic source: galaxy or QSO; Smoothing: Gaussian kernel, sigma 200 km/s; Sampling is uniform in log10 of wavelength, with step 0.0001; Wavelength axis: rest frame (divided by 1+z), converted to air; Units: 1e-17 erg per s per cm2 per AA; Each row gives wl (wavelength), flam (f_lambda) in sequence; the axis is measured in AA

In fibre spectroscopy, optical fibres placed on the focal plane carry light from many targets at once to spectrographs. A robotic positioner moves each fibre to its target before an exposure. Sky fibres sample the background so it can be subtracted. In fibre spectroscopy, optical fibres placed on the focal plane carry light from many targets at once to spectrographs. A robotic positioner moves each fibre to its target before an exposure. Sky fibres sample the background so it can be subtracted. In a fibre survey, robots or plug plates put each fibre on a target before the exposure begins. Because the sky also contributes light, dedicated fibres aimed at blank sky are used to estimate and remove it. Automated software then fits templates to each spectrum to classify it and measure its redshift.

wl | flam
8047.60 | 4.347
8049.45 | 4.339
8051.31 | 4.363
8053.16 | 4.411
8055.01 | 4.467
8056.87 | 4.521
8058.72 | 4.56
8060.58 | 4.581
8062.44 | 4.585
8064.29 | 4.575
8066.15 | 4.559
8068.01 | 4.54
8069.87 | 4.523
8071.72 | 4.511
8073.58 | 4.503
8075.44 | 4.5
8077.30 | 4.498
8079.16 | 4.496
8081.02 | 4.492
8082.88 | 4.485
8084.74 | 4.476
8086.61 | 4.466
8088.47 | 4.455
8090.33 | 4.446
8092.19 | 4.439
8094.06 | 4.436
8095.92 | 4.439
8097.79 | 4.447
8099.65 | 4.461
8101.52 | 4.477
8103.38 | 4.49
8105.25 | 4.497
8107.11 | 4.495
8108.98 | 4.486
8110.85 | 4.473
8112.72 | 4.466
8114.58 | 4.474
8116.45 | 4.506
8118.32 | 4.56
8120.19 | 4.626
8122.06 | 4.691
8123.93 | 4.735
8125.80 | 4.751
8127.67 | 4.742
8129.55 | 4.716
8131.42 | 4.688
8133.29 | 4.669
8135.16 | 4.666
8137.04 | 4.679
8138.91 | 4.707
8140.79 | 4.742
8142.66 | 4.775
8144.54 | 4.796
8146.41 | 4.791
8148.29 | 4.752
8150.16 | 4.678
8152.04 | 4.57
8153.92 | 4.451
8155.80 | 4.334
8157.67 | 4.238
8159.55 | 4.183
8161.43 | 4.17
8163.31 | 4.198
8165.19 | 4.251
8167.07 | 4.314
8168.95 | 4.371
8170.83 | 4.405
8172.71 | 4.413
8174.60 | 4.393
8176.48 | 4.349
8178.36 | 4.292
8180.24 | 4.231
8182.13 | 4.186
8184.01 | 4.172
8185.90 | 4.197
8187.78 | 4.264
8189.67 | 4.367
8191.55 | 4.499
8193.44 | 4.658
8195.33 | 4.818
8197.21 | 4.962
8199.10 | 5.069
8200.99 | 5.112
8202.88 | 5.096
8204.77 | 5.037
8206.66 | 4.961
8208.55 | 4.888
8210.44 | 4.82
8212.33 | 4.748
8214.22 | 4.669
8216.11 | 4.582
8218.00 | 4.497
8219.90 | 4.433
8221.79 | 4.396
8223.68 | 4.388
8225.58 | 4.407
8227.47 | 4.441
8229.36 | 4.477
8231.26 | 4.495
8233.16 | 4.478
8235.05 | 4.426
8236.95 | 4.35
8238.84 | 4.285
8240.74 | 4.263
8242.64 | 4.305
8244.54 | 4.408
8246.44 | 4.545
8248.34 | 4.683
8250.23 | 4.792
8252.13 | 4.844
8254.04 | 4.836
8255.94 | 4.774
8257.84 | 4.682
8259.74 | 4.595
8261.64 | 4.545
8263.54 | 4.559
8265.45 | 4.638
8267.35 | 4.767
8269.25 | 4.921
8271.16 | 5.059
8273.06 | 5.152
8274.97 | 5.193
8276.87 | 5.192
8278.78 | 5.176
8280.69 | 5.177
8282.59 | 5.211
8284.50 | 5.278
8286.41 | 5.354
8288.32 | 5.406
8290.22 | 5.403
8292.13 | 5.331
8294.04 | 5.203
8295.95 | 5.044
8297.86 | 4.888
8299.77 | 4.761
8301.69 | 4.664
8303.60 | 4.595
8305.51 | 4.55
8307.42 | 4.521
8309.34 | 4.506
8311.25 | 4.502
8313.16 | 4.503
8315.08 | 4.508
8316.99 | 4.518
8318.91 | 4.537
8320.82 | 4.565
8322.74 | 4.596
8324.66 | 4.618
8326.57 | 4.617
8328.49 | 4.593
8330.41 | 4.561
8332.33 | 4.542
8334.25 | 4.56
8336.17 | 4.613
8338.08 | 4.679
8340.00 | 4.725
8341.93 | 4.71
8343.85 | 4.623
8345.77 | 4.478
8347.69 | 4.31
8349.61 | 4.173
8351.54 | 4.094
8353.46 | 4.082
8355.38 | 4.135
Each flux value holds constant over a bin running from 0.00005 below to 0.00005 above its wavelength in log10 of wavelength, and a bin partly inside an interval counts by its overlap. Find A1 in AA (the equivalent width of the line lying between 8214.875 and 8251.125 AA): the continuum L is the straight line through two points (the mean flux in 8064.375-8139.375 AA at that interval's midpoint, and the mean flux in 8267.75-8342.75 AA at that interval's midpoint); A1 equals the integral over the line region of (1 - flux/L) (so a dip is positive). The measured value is 2.1 AA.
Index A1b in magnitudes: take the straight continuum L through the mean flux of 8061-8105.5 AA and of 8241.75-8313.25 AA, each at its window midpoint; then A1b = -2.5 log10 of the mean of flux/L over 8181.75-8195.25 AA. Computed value 0.077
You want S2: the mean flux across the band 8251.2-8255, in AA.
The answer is 4.83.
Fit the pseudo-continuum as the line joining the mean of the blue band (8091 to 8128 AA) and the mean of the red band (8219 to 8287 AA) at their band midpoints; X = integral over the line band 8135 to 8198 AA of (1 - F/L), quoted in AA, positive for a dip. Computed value 1.88 AA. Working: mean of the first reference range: 4.53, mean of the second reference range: 4.71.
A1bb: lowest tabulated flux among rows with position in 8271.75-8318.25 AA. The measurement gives 4.502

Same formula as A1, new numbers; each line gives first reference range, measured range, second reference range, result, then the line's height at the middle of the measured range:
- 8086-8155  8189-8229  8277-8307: 1.0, 4.83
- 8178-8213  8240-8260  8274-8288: 1.6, 5.02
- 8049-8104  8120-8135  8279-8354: -0.6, 4.53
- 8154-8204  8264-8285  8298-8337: -2.4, 4.54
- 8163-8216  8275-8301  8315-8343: -3.4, 4.59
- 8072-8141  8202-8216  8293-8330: -0.8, 4.6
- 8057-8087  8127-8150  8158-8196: -1.7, 4.4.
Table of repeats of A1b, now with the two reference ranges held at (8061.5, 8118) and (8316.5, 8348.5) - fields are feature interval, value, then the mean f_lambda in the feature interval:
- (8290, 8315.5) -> -0.05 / 4.77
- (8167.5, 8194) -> 0.05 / 4.34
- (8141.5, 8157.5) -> -0.03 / 4.63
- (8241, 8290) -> -0.08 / 4.88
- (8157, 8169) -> 0.07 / 4.24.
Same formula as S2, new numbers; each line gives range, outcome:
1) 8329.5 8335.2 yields 4.55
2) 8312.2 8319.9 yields 4.52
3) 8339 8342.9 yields 4.71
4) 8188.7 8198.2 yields 4.66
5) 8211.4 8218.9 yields 4.63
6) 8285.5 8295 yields 5.34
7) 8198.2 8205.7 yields 5.08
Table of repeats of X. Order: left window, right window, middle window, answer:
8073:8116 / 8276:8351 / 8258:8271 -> 0.00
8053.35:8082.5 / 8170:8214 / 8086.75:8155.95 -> -0.38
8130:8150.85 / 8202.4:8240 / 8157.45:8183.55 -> 2.17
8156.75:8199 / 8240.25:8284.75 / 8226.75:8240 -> 0.69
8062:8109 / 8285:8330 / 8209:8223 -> 0.18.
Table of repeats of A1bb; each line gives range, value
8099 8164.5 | 4.17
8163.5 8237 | 4.172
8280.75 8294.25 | 5.203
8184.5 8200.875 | 4.197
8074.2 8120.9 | 4.436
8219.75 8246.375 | 4.263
